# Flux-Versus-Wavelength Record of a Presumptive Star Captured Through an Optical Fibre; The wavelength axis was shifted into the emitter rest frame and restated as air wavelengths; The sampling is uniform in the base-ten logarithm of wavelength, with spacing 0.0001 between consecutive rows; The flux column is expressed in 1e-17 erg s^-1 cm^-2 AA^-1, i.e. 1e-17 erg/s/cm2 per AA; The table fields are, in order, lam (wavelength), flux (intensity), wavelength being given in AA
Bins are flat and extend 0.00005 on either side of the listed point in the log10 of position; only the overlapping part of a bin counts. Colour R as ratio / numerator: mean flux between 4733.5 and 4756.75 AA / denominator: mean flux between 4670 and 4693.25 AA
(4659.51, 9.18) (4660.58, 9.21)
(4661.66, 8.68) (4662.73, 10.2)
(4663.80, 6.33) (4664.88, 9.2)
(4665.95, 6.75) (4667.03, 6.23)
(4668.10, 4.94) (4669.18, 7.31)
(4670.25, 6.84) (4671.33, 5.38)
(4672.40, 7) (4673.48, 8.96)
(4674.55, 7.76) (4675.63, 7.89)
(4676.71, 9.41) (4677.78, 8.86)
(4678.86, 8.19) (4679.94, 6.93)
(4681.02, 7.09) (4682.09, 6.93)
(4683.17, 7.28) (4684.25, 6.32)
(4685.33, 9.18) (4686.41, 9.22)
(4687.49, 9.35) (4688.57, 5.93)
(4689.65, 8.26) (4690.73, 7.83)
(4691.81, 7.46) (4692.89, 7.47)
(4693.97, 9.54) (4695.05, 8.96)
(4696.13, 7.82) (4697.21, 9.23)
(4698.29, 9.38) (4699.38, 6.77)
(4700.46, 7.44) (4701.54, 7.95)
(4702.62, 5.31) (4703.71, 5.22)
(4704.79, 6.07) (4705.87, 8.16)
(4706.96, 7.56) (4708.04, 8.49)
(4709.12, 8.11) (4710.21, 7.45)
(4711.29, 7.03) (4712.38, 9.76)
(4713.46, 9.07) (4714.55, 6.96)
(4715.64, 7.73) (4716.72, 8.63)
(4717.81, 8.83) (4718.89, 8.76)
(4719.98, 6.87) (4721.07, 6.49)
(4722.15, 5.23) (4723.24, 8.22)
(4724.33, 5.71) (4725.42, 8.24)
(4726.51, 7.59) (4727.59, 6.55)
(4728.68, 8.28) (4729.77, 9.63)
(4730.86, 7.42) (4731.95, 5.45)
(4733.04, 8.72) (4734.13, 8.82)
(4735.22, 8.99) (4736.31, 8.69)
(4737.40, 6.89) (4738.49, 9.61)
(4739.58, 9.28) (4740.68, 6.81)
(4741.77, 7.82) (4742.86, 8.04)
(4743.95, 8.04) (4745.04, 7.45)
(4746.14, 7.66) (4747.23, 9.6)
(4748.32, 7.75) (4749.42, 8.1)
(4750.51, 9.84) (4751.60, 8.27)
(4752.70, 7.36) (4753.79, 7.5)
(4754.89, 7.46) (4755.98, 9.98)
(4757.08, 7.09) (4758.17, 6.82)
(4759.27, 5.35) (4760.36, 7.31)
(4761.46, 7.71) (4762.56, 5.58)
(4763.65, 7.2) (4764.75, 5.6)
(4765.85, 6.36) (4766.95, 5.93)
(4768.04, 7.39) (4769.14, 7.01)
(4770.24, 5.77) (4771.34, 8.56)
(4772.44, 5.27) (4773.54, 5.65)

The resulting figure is 1.07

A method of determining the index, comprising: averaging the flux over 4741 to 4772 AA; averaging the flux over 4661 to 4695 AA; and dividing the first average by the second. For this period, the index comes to 0.96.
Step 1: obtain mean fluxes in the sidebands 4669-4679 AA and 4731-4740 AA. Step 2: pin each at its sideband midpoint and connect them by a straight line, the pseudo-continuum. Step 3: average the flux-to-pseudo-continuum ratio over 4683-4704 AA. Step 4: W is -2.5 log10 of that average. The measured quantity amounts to 0.01 mag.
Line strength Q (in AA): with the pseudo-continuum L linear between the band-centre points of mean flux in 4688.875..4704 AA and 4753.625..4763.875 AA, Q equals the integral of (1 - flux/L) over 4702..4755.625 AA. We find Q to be -2.4 AA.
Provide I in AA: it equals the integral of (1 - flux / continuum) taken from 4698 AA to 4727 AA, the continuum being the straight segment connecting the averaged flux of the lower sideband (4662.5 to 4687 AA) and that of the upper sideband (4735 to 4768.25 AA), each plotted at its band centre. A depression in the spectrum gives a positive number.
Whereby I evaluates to 0.4 AA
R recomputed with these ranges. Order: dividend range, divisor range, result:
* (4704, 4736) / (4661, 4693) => 1.01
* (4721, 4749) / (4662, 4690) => 1.03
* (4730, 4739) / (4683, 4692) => 1.03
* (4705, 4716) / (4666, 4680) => 1.08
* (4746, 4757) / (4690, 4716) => 1.07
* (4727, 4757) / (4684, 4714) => 1.03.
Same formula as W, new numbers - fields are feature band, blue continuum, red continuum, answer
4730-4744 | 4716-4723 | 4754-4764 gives -0.10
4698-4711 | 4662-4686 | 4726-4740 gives 0.08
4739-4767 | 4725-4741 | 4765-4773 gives -0.05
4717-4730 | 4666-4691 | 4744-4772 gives -0.01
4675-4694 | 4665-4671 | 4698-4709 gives -0.15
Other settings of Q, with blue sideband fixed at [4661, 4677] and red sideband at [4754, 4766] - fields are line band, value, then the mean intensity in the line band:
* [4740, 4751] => -1.6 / 8.11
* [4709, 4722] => -1.2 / 7.89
